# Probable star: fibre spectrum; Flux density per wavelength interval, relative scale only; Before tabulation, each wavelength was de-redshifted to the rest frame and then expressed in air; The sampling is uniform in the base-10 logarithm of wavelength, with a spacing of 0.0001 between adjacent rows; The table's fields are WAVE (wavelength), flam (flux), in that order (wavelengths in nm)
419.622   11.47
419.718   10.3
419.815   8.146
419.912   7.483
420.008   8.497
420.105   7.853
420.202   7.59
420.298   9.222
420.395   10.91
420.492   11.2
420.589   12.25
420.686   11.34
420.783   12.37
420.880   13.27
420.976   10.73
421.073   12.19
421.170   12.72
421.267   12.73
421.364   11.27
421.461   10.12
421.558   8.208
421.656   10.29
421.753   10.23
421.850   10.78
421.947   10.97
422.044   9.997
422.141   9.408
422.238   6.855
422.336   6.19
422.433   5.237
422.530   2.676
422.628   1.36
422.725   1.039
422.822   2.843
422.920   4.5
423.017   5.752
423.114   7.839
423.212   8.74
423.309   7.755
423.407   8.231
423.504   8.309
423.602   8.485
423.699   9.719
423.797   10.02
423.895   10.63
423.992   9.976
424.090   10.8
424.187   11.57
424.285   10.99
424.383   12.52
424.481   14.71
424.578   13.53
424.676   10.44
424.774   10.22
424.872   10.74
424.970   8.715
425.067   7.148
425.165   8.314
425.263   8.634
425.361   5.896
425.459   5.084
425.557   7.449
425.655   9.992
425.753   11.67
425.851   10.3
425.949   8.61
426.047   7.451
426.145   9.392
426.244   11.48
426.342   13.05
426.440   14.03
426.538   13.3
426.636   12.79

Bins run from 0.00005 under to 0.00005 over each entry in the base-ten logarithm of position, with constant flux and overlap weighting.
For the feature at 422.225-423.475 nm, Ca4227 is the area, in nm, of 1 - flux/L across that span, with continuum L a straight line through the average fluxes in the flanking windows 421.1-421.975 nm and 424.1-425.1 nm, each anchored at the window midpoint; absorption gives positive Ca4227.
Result 0.64 nm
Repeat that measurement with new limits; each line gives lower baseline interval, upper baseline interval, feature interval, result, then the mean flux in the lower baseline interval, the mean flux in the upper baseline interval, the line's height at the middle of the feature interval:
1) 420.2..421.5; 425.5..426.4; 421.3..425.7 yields 0.86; 11.4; 9.93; 10.6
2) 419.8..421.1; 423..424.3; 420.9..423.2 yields 0.41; 10.2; 9.24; 9.74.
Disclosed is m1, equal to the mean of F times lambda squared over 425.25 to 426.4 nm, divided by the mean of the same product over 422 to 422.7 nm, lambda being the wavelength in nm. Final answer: 1.6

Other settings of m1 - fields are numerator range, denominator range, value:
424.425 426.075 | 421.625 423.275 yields 1.42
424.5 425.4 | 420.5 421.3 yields 0.80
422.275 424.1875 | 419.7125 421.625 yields 0.68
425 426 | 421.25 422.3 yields 0.85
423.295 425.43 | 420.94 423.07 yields 1.25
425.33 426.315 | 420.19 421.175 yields 0.80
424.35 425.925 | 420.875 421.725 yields 0.88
